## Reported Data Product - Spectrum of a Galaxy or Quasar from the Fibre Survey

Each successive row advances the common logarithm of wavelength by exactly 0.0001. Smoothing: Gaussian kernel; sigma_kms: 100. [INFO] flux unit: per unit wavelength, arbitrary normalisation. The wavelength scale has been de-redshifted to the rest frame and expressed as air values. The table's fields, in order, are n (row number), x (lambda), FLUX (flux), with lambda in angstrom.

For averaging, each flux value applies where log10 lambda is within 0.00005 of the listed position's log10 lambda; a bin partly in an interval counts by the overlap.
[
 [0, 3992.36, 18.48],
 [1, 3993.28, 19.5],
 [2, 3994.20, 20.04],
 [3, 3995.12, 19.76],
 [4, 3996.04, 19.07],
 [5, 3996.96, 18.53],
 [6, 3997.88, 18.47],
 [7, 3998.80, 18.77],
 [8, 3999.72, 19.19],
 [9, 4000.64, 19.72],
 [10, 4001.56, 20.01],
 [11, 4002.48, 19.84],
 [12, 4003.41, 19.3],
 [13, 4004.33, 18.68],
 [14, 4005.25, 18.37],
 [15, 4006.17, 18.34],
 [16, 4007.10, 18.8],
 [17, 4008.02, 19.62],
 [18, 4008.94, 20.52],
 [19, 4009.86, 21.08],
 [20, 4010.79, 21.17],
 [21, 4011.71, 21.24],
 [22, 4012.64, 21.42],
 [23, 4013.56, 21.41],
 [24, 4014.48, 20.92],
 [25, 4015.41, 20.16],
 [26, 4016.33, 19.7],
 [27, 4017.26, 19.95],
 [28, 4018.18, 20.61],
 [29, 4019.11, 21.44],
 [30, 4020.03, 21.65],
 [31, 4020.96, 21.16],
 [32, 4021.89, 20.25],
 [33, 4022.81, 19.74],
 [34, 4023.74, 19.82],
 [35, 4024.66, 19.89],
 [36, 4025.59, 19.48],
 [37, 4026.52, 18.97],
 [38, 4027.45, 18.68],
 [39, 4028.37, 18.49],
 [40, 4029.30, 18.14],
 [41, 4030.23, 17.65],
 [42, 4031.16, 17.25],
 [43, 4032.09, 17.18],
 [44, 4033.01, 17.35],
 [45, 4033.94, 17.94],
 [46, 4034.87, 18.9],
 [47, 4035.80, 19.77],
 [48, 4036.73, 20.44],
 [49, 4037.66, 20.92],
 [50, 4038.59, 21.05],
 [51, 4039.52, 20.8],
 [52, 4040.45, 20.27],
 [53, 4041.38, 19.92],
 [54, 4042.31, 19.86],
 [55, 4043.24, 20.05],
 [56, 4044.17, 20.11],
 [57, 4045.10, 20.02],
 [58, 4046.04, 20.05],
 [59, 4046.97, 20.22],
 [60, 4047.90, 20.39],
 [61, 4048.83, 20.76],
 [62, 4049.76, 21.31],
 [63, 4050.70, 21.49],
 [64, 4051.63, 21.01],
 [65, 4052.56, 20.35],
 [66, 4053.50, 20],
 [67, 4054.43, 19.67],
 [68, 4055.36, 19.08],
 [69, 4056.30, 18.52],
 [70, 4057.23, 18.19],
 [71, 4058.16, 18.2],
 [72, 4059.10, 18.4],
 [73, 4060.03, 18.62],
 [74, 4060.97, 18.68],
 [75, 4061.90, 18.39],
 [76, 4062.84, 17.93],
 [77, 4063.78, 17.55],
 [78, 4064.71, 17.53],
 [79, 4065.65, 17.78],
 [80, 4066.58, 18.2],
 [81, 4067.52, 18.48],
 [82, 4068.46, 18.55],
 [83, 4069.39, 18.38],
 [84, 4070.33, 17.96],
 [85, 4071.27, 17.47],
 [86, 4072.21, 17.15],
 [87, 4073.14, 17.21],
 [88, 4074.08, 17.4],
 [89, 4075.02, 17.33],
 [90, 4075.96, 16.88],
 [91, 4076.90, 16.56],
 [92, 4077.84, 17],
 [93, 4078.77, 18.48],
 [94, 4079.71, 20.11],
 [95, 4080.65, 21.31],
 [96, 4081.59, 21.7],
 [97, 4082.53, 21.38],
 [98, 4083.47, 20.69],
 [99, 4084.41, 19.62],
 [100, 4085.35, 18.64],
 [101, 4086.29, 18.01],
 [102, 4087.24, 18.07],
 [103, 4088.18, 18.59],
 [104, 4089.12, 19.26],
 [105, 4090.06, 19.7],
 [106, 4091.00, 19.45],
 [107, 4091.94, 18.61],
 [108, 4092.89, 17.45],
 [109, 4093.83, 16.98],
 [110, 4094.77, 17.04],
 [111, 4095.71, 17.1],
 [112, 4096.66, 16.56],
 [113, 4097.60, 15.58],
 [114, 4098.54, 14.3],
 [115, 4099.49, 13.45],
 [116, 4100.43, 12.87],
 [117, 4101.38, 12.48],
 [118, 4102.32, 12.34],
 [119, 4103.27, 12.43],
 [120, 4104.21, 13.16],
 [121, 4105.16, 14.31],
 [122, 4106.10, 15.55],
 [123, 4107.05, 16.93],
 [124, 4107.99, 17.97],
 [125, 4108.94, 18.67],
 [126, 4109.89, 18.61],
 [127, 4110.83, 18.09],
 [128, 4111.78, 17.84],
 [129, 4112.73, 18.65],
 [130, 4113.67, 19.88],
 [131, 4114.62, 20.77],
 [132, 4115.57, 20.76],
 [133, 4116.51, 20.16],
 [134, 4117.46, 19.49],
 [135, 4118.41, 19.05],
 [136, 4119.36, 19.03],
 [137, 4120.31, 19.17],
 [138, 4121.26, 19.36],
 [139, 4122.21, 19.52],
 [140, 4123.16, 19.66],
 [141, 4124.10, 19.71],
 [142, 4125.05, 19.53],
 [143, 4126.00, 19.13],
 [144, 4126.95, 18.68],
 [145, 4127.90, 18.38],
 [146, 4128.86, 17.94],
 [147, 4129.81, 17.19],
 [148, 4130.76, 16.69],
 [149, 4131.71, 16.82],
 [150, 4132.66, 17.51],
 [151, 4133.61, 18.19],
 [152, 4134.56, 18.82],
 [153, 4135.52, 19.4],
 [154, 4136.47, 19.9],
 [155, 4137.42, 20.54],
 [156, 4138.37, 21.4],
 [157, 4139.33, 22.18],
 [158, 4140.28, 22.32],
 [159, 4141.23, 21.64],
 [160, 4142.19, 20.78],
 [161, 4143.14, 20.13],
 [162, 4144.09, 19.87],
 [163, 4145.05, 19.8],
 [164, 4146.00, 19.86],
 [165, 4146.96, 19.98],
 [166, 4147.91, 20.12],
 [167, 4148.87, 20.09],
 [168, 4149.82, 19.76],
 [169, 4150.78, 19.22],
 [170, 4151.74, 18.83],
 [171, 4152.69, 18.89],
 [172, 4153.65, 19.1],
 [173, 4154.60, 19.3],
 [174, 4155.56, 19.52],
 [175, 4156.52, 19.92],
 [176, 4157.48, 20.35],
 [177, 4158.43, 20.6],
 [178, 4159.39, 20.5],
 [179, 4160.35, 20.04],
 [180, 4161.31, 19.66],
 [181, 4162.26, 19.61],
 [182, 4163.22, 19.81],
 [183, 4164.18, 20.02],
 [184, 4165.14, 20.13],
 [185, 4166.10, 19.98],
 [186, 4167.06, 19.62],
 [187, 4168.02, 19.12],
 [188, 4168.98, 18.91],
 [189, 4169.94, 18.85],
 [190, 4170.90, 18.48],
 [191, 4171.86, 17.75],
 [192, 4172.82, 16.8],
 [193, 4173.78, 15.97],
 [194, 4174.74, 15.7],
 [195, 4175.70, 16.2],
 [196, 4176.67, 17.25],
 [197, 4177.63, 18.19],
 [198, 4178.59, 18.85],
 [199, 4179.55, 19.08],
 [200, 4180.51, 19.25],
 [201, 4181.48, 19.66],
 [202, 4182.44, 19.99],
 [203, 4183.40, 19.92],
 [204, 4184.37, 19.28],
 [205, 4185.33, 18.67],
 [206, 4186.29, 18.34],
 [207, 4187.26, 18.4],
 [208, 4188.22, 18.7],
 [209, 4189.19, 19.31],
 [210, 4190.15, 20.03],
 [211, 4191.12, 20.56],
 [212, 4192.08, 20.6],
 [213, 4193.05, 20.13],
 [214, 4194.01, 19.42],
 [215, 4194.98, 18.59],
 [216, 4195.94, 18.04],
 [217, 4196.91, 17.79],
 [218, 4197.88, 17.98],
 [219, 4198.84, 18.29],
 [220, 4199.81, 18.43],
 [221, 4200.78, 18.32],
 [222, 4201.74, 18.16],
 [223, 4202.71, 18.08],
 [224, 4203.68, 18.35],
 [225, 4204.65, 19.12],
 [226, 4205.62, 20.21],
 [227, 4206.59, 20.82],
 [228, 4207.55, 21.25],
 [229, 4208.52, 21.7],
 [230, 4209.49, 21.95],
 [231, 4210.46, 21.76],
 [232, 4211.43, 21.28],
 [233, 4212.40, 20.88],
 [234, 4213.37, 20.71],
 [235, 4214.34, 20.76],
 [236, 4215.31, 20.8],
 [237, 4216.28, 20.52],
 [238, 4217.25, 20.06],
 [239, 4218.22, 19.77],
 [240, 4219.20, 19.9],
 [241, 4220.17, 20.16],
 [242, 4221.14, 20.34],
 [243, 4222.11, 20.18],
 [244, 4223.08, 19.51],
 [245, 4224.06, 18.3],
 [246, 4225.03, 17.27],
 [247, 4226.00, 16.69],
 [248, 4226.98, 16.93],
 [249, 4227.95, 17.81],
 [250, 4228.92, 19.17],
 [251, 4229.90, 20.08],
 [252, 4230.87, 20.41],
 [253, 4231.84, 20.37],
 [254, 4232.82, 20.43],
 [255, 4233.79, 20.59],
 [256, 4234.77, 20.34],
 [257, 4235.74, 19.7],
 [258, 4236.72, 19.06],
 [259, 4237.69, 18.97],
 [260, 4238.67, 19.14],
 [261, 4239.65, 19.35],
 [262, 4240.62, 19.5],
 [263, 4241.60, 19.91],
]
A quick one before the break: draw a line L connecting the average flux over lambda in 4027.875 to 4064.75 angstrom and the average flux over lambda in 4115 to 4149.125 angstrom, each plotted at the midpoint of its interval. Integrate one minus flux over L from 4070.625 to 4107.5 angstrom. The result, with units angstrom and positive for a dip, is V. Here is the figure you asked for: 4.3 angstrom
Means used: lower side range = 19.3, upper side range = 19.5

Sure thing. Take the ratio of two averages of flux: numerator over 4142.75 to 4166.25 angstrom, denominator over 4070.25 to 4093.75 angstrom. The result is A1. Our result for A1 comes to 1.1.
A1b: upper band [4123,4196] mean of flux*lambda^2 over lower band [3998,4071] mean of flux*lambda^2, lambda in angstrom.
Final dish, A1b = 1.05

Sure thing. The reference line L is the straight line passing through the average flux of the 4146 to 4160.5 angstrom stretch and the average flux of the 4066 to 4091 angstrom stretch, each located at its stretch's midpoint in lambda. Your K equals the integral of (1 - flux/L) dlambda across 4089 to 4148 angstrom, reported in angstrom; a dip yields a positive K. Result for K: 3.1 angstrom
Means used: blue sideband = 18.6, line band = 18.2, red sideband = 19.7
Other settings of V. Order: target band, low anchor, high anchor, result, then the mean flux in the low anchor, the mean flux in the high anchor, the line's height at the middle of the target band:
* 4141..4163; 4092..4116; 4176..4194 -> -2.2 angstrom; 16.4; 19.2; 18.1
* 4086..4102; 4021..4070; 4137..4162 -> 2.4 angstrom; 19.3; 20.2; 19.7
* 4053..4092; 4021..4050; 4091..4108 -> -3.5 angstrom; 19.6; 15.3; 17.1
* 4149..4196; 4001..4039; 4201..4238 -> 1.6 angstrom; 19.7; 19.8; 19.8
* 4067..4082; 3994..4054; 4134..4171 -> 1.2 angstrom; 19.8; 19.9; 19.9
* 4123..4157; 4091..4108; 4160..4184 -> -4.4 angstrom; 15.3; 18.7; 17.2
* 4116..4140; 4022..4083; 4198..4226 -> 0.4 angstrom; 19.1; 19.8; 19.4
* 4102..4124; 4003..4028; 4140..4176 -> 1.9 angstrom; 20.1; 19.4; 19.6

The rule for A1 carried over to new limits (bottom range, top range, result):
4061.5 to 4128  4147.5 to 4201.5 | 1.06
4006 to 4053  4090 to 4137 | 0.88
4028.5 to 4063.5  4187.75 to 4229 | 1.01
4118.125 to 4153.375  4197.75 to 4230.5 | 1.01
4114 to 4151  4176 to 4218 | 1.00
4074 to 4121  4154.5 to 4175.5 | 1.08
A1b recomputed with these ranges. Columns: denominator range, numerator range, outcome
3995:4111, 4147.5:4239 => 1.11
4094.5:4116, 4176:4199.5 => 1.21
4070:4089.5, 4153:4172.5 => 1.09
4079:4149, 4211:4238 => 1.12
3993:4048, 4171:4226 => 1.06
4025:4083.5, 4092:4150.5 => 0.99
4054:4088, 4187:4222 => 1.14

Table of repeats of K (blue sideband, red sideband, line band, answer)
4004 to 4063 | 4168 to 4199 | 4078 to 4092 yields -0.2 angstrom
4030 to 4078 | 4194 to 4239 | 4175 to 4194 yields 0.4 angstrom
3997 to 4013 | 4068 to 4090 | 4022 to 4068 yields -0.4 angstrom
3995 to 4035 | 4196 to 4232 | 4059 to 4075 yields 1.3 angstrom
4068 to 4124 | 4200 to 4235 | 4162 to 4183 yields 0.5 angstrom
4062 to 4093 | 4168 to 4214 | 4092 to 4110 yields 3.0 angstrom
